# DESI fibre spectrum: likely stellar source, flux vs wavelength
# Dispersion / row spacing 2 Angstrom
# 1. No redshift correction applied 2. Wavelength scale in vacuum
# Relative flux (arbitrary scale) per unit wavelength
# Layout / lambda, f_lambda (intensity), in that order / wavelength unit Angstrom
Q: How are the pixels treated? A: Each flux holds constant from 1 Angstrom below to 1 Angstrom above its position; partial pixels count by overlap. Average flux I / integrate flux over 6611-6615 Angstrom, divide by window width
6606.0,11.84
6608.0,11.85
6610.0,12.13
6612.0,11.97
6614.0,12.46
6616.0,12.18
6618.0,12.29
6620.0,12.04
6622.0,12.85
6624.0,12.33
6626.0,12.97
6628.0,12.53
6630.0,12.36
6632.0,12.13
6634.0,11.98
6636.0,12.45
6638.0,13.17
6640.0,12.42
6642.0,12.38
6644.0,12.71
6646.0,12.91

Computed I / 12.2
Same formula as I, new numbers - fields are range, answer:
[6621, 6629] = 12.7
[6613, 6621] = 12.2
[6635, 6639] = 12.8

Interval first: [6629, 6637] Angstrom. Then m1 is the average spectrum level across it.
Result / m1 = 12.2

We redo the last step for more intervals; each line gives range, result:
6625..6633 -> 12.5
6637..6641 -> 12.8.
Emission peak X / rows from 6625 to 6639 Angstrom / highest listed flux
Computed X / 13.17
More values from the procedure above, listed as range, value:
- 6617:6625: 12.85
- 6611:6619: 12.46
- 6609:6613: 12.13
